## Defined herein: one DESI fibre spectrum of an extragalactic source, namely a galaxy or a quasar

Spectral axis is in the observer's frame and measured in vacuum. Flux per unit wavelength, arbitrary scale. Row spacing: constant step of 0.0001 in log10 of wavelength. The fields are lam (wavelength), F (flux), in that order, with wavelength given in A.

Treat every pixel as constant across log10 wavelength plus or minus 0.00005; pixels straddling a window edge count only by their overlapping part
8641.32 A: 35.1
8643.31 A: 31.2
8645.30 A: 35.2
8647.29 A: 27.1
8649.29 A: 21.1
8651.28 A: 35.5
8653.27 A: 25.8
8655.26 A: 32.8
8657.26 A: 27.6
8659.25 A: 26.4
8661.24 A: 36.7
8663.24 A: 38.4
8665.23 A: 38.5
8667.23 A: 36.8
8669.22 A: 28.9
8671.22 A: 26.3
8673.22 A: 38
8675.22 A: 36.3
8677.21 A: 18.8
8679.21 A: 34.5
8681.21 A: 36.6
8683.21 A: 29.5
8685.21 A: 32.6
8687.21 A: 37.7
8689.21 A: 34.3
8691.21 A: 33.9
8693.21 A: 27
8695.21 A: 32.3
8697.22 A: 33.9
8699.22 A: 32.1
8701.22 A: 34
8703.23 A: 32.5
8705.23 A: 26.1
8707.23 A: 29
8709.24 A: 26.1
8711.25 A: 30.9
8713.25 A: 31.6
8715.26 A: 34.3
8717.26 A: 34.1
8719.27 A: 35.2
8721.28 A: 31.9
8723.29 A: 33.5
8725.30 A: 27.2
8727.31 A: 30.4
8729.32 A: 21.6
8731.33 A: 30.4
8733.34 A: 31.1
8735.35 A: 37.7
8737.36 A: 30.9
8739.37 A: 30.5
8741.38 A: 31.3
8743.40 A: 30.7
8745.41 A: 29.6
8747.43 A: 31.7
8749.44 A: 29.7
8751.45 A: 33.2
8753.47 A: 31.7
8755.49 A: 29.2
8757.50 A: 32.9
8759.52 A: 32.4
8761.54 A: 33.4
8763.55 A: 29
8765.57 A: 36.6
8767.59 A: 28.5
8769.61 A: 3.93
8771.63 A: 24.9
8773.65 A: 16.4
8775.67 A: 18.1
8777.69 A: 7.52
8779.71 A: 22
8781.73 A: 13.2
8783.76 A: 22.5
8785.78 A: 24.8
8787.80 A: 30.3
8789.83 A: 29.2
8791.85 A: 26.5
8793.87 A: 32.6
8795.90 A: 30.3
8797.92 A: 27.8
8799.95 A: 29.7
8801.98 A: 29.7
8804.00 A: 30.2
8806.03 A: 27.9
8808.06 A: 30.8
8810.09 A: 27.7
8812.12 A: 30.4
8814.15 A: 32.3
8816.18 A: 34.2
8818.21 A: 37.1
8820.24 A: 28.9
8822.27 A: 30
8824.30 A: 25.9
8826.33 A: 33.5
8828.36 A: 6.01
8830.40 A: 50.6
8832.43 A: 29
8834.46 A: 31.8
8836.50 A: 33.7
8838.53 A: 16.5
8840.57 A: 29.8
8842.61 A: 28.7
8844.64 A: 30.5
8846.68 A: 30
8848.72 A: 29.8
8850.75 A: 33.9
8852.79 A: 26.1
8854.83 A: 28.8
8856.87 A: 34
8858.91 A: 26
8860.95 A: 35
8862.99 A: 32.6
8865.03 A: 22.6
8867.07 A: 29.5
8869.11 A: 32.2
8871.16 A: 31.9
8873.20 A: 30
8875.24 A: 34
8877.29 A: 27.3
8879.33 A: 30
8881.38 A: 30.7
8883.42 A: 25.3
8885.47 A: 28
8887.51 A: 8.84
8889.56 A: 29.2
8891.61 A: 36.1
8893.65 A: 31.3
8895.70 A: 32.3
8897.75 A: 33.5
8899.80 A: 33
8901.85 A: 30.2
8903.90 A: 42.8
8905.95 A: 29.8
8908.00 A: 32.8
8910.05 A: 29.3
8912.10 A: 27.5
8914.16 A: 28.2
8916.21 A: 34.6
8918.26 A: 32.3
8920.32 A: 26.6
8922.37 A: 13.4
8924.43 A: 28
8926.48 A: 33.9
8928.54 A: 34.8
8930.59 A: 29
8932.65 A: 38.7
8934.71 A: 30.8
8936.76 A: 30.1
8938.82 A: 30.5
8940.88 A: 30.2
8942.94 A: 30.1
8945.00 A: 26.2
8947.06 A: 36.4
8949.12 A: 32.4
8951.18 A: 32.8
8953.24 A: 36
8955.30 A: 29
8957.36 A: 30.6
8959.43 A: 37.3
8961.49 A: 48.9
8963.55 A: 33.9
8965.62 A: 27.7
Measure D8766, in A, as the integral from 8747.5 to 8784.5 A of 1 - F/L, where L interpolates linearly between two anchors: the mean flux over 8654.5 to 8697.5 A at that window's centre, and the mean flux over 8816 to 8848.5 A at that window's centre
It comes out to 7.2 A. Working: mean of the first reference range 32.6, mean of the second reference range 29.6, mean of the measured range 24.9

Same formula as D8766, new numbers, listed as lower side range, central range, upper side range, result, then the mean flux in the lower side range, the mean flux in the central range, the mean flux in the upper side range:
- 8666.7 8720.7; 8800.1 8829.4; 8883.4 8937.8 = 1.9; 31.9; 28.9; 30.1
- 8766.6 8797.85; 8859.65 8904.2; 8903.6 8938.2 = -3.0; 22.2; 30.1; 30.5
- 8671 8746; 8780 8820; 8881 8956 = 3.0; 31.5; 28.7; 30.4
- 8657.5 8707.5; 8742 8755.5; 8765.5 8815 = -1.5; 32.4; 30.9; 25.1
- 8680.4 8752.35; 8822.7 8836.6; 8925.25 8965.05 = 1.1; 31.5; 29.8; 33.2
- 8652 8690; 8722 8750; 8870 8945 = 1.2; 32.5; 30.5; 30.1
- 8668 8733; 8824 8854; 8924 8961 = 2.6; 31.3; 29.1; 32.4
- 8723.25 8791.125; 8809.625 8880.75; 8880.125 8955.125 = -2.7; 27.1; 30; 30.4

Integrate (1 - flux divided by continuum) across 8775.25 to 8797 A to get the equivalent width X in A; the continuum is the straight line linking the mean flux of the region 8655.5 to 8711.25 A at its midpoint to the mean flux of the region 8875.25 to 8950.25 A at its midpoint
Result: 5.3 A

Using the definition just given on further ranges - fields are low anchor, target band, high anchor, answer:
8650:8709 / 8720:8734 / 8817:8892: 0.8 A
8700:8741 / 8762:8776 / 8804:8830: 3.3 A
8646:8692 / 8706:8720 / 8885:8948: 0.1 A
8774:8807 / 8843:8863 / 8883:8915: -1.9 A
